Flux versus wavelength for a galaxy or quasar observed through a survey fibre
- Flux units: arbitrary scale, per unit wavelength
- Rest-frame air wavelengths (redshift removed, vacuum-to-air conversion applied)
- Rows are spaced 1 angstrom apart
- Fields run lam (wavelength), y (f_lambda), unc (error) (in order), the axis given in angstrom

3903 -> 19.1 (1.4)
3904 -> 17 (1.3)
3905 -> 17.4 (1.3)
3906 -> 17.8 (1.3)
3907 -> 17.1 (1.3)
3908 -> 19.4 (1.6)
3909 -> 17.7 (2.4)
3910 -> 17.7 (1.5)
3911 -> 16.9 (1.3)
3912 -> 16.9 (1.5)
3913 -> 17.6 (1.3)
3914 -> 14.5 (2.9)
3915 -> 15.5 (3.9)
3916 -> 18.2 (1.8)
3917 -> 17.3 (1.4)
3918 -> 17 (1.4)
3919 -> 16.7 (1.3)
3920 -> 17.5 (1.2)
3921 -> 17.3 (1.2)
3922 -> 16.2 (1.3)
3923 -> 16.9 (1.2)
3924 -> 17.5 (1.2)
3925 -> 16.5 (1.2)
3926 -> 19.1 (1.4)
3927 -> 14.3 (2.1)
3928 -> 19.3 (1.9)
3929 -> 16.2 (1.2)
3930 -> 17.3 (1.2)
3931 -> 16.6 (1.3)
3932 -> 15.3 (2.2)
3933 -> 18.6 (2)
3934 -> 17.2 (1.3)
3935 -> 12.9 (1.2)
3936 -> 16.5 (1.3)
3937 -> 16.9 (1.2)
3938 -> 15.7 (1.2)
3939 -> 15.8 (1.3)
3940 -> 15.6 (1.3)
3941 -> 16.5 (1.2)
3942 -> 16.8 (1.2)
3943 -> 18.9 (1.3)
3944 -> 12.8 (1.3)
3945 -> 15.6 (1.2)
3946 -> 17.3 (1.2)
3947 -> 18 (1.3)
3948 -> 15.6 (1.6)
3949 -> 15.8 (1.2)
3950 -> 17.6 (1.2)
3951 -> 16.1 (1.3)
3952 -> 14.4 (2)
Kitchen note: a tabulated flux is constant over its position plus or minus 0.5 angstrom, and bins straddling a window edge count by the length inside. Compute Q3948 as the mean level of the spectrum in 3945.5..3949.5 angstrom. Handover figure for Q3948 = 16.7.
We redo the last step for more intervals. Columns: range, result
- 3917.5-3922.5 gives 16.9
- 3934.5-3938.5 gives 15.5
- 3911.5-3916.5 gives 16.5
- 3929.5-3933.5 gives 16.9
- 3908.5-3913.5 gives 17.4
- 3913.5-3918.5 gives 16.5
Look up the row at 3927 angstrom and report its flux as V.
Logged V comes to 14.3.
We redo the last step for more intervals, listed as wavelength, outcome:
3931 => 16.6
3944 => 12.8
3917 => 17.3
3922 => 16.2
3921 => 17.3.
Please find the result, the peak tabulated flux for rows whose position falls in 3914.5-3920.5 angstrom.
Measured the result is 18.2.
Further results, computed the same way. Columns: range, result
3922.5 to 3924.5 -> 17.5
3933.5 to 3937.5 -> 17.2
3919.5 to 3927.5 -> 19.1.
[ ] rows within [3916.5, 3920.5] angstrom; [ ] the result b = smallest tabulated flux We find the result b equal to 16.7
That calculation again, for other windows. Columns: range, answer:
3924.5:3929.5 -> 14.3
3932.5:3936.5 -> 12.9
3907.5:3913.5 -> 16.9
